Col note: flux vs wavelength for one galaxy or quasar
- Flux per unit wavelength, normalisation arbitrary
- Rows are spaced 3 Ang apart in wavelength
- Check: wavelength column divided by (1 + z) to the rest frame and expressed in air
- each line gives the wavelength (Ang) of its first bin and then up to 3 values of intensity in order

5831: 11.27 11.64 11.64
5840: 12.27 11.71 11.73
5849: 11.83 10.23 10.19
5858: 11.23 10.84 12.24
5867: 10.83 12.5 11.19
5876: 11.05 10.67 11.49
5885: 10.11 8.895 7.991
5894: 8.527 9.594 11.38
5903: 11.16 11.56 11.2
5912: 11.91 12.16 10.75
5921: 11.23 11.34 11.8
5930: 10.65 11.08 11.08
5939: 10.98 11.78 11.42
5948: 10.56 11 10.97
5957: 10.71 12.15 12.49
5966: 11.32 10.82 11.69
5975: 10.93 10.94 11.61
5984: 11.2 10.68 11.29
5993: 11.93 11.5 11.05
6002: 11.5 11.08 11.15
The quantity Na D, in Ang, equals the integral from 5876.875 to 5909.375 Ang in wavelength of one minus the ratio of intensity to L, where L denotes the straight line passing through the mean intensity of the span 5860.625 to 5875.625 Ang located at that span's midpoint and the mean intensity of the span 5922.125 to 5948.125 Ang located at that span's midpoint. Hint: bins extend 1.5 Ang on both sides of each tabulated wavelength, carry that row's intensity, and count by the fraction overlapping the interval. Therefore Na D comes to 3.4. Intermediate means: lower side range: 11.5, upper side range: 11.2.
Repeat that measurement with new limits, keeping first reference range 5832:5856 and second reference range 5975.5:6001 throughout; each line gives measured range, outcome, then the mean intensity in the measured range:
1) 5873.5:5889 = 1.15 Ang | 10.5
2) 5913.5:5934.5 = 0.09 Ang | 11.3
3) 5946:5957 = 0.44 Ang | 10.9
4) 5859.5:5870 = -0.06 Ang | 11.5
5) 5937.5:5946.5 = -0.06 Ang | 11.4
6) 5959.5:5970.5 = -0.35 Ang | 11.7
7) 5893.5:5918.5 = 0.75 Ang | 11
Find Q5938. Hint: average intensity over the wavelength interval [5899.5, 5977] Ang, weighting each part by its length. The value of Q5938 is 11.3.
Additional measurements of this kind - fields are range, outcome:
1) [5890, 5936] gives 10.9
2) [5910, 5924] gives 11.5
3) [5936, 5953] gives 11.1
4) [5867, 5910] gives 10.5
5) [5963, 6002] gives 11.3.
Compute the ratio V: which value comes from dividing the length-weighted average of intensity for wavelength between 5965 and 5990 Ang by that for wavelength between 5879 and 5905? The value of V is 1.12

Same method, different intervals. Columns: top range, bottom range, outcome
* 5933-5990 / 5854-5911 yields 1.05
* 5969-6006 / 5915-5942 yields 1.01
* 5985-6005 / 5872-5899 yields 1.14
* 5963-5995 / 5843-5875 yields 1.00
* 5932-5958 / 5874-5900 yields 1.12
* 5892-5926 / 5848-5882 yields 0.98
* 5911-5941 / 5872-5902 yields 1.12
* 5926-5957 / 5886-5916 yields 1.07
